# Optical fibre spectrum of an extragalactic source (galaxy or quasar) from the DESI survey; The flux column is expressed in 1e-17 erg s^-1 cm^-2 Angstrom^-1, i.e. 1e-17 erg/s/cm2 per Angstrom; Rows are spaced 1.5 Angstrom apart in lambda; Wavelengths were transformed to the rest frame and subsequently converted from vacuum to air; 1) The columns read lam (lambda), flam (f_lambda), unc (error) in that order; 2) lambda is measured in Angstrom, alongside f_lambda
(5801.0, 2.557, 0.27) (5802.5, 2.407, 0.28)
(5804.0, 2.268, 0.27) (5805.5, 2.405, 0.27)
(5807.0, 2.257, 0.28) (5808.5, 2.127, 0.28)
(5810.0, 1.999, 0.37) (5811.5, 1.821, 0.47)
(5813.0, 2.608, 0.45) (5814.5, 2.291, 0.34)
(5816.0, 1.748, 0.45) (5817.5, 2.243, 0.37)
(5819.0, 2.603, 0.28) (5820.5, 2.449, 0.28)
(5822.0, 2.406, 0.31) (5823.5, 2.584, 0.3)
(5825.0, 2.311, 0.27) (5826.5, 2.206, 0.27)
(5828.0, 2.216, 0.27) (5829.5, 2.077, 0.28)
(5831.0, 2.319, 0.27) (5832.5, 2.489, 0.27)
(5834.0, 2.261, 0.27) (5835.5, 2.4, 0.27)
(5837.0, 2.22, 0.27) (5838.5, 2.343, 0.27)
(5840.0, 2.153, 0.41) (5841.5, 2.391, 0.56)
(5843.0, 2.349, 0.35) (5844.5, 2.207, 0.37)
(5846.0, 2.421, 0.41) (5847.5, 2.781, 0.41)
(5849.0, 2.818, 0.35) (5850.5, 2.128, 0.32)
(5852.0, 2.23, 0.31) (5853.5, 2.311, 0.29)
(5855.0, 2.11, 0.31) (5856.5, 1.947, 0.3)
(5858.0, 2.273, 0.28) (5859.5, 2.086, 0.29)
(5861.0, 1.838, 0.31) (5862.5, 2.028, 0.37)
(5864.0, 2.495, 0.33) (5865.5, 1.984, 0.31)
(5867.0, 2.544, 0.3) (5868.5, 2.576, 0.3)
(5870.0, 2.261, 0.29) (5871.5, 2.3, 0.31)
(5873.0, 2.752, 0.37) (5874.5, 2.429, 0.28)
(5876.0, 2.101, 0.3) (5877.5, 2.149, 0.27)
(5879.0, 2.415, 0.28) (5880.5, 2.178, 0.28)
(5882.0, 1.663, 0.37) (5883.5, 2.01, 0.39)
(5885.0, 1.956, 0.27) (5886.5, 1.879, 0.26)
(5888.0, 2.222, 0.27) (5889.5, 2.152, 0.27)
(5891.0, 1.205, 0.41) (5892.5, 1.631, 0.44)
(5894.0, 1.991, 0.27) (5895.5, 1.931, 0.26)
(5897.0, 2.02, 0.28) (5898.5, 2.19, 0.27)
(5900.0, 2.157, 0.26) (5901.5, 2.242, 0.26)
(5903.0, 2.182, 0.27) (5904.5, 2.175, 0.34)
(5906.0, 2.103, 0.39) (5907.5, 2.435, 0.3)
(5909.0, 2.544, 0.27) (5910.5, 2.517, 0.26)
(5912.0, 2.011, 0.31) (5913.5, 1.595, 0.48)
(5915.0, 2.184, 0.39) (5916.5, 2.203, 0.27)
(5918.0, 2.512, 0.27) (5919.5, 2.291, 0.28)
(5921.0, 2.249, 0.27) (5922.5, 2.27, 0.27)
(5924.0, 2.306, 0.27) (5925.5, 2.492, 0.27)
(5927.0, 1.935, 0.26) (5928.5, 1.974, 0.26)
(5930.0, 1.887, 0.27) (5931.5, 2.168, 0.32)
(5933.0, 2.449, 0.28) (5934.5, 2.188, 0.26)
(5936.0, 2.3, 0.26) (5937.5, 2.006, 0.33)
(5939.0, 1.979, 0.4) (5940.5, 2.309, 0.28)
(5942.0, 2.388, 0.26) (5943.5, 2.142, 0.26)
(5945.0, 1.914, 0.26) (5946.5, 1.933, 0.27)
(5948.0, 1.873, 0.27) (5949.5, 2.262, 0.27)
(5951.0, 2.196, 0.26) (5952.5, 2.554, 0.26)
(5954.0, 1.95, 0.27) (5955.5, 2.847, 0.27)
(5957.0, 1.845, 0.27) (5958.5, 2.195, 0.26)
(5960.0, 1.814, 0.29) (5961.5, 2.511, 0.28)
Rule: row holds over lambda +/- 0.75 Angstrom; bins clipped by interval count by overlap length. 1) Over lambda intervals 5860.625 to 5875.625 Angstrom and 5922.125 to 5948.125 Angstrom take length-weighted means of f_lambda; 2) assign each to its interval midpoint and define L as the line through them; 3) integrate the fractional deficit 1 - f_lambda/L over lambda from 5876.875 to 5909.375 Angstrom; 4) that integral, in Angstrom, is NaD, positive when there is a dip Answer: 2.9 Angstrom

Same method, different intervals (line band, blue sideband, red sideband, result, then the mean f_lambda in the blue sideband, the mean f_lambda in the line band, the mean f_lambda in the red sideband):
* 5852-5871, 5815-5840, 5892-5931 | 0.30 Angstrom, 2.3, 2.21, 2.16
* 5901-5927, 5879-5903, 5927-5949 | -2.58 Angstrom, 1.98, 2.24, 2.1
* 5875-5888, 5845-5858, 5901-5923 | 1.28 Angstrom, 2.34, 2.06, 2.23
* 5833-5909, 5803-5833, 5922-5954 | 0.90 Angstrom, 2.27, 2.2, 2.16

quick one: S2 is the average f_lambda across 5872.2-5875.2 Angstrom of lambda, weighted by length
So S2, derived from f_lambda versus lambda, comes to 2.59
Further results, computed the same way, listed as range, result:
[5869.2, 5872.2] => 2.29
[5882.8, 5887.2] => 1.95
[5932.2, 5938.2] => 2.24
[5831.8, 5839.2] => 2.34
